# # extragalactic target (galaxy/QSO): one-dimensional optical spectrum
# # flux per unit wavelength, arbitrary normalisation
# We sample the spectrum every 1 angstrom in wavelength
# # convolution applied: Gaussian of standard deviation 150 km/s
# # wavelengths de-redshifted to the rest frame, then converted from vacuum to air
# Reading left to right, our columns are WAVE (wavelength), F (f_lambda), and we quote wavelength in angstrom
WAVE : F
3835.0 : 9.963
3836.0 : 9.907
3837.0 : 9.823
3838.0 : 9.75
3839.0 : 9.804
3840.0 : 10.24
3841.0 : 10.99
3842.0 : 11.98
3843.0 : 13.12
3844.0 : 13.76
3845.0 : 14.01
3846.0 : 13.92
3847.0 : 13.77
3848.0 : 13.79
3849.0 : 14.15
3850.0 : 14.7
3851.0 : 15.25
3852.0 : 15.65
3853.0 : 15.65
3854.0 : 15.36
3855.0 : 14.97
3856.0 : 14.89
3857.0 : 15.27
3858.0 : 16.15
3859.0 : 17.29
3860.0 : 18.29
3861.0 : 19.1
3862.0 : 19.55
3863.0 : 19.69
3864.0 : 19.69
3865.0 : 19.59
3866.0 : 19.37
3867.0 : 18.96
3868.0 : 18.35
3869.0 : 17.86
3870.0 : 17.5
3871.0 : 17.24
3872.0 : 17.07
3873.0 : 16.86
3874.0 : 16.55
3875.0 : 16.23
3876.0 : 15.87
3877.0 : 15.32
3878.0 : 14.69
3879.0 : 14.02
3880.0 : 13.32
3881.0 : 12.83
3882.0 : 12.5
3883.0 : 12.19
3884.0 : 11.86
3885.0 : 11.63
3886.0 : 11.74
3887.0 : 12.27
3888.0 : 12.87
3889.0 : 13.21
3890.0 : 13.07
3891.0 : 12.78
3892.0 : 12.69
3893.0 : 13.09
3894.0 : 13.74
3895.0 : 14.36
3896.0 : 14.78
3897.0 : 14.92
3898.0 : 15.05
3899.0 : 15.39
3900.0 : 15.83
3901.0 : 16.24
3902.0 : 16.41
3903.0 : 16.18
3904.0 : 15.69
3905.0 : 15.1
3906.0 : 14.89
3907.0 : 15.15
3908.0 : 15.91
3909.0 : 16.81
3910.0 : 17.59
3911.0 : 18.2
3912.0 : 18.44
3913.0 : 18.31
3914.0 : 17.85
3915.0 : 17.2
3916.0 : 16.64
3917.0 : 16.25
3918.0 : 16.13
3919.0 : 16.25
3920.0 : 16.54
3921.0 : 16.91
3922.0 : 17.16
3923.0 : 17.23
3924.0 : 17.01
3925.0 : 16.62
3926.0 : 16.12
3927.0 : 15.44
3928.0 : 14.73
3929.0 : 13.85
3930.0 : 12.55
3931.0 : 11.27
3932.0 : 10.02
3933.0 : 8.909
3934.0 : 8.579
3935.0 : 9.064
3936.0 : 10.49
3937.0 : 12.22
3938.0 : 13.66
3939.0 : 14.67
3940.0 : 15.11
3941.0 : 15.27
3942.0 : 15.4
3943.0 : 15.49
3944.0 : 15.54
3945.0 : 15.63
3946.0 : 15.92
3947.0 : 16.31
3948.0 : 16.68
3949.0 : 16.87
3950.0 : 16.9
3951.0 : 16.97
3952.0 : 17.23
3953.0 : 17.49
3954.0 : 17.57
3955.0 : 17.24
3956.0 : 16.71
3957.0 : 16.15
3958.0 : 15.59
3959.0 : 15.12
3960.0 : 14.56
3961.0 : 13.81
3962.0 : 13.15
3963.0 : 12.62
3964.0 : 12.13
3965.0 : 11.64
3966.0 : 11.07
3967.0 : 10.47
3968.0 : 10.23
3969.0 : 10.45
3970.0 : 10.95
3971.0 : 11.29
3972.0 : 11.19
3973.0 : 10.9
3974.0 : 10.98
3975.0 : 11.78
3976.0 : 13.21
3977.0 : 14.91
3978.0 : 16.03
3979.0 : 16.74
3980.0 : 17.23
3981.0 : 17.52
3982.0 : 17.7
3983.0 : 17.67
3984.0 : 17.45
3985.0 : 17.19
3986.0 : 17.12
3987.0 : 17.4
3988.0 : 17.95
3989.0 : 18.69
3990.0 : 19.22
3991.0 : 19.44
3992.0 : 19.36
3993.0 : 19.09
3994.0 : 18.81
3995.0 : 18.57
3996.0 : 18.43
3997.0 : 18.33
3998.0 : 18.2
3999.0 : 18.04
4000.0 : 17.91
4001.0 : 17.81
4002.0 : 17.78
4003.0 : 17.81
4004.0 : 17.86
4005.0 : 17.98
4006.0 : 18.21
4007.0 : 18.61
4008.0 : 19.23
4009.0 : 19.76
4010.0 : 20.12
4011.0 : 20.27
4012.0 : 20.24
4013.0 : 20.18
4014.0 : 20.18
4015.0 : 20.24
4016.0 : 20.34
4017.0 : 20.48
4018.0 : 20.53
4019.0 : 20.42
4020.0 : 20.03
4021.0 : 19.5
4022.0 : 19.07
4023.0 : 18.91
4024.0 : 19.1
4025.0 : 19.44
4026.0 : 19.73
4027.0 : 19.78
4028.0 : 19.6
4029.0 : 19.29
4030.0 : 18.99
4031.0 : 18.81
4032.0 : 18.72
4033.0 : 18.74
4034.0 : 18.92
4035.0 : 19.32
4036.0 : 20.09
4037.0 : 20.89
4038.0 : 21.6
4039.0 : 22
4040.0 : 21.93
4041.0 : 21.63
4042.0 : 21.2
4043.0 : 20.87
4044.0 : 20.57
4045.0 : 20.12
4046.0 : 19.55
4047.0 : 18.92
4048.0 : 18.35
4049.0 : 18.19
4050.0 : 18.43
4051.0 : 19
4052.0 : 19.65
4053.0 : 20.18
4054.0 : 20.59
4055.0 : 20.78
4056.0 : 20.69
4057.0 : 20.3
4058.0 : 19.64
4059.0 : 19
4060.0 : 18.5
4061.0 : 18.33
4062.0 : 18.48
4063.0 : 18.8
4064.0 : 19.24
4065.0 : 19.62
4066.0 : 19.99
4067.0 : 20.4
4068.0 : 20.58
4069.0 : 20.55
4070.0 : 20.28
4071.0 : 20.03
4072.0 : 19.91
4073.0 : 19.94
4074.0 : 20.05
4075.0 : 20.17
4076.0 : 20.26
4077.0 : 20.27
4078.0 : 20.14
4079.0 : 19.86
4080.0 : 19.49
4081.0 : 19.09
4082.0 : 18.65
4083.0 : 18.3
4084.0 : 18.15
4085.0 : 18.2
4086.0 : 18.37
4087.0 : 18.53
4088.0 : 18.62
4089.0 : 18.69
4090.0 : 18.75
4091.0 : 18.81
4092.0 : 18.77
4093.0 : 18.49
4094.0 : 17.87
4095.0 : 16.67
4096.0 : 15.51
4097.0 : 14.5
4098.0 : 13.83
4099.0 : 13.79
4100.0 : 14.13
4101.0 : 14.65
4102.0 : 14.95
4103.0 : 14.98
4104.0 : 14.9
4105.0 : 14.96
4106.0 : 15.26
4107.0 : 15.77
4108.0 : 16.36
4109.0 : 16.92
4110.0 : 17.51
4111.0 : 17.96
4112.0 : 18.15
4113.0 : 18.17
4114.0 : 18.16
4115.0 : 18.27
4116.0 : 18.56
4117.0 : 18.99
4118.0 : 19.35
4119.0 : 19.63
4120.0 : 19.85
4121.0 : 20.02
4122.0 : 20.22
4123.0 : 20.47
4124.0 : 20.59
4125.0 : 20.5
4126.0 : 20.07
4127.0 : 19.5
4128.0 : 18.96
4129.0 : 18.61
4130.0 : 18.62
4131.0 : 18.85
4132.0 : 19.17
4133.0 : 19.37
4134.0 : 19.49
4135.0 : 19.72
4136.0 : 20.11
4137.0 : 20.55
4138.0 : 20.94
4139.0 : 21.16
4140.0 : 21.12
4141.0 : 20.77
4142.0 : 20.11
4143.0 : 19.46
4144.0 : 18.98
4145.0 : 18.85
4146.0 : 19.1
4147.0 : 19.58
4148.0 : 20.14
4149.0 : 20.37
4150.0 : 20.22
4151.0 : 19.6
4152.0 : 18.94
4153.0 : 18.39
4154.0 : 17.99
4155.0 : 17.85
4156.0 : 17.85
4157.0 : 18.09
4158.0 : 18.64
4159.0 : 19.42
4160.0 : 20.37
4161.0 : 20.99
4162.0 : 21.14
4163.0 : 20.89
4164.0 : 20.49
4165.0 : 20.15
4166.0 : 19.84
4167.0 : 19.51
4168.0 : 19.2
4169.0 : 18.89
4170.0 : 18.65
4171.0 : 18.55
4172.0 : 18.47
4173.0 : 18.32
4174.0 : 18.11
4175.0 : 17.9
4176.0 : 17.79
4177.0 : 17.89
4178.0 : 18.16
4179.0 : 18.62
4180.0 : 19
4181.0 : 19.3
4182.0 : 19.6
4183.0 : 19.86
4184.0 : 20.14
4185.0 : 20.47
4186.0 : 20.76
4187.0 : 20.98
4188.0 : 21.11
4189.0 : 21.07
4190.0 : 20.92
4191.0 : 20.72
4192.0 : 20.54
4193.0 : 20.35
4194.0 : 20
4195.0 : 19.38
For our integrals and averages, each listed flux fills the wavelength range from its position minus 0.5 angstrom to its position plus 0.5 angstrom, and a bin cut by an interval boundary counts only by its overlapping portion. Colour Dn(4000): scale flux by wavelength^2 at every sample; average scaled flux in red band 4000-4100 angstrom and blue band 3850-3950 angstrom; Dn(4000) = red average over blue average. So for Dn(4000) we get 1.35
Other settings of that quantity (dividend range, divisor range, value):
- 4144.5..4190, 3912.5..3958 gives 1.42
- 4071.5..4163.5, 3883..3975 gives 1.42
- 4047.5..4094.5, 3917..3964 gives 1.39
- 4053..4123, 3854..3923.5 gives 1.28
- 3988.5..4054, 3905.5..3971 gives 1.37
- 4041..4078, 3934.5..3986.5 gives 1.43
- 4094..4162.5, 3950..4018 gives 1.20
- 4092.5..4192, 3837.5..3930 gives 1.39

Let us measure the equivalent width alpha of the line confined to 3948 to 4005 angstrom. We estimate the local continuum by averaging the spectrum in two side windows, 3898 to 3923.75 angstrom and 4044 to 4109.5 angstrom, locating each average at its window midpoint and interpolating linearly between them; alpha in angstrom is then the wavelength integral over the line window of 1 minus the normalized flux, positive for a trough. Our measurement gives 4.8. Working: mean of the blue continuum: 16.5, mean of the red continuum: 18.4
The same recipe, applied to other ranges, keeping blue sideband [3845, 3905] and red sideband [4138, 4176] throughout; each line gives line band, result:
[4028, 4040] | -1.5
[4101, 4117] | 1.7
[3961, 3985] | 4.8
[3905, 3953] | 2.5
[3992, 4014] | -2.0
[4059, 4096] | -1.8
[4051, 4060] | -1.0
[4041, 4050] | -1.0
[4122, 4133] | -0.3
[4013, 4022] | -1.4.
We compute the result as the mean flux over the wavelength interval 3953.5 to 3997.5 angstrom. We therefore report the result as 15.3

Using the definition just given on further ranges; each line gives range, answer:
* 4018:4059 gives 19.8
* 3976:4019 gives 18.5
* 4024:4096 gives 19.5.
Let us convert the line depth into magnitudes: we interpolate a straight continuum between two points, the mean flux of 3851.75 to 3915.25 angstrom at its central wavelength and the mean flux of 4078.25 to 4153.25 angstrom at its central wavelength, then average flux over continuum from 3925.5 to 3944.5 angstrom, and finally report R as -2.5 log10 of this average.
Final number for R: 0.24 mag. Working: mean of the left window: 15.7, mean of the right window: 18.4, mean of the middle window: 13.1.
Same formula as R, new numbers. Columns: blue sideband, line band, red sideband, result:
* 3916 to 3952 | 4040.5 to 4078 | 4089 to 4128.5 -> -0.18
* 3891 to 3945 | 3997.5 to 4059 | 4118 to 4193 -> -0.15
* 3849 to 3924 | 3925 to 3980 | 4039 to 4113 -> 0.21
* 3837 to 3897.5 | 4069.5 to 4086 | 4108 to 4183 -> -0.08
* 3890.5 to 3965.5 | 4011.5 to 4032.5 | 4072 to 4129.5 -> -0.18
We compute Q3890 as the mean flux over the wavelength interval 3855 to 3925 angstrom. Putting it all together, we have 15.9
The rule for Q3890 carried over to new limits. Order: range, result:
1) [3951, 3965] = 15.3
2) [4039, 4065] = 19.8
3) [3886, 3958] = 15.1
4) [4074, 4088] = 19.2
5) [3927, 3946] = 13.1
